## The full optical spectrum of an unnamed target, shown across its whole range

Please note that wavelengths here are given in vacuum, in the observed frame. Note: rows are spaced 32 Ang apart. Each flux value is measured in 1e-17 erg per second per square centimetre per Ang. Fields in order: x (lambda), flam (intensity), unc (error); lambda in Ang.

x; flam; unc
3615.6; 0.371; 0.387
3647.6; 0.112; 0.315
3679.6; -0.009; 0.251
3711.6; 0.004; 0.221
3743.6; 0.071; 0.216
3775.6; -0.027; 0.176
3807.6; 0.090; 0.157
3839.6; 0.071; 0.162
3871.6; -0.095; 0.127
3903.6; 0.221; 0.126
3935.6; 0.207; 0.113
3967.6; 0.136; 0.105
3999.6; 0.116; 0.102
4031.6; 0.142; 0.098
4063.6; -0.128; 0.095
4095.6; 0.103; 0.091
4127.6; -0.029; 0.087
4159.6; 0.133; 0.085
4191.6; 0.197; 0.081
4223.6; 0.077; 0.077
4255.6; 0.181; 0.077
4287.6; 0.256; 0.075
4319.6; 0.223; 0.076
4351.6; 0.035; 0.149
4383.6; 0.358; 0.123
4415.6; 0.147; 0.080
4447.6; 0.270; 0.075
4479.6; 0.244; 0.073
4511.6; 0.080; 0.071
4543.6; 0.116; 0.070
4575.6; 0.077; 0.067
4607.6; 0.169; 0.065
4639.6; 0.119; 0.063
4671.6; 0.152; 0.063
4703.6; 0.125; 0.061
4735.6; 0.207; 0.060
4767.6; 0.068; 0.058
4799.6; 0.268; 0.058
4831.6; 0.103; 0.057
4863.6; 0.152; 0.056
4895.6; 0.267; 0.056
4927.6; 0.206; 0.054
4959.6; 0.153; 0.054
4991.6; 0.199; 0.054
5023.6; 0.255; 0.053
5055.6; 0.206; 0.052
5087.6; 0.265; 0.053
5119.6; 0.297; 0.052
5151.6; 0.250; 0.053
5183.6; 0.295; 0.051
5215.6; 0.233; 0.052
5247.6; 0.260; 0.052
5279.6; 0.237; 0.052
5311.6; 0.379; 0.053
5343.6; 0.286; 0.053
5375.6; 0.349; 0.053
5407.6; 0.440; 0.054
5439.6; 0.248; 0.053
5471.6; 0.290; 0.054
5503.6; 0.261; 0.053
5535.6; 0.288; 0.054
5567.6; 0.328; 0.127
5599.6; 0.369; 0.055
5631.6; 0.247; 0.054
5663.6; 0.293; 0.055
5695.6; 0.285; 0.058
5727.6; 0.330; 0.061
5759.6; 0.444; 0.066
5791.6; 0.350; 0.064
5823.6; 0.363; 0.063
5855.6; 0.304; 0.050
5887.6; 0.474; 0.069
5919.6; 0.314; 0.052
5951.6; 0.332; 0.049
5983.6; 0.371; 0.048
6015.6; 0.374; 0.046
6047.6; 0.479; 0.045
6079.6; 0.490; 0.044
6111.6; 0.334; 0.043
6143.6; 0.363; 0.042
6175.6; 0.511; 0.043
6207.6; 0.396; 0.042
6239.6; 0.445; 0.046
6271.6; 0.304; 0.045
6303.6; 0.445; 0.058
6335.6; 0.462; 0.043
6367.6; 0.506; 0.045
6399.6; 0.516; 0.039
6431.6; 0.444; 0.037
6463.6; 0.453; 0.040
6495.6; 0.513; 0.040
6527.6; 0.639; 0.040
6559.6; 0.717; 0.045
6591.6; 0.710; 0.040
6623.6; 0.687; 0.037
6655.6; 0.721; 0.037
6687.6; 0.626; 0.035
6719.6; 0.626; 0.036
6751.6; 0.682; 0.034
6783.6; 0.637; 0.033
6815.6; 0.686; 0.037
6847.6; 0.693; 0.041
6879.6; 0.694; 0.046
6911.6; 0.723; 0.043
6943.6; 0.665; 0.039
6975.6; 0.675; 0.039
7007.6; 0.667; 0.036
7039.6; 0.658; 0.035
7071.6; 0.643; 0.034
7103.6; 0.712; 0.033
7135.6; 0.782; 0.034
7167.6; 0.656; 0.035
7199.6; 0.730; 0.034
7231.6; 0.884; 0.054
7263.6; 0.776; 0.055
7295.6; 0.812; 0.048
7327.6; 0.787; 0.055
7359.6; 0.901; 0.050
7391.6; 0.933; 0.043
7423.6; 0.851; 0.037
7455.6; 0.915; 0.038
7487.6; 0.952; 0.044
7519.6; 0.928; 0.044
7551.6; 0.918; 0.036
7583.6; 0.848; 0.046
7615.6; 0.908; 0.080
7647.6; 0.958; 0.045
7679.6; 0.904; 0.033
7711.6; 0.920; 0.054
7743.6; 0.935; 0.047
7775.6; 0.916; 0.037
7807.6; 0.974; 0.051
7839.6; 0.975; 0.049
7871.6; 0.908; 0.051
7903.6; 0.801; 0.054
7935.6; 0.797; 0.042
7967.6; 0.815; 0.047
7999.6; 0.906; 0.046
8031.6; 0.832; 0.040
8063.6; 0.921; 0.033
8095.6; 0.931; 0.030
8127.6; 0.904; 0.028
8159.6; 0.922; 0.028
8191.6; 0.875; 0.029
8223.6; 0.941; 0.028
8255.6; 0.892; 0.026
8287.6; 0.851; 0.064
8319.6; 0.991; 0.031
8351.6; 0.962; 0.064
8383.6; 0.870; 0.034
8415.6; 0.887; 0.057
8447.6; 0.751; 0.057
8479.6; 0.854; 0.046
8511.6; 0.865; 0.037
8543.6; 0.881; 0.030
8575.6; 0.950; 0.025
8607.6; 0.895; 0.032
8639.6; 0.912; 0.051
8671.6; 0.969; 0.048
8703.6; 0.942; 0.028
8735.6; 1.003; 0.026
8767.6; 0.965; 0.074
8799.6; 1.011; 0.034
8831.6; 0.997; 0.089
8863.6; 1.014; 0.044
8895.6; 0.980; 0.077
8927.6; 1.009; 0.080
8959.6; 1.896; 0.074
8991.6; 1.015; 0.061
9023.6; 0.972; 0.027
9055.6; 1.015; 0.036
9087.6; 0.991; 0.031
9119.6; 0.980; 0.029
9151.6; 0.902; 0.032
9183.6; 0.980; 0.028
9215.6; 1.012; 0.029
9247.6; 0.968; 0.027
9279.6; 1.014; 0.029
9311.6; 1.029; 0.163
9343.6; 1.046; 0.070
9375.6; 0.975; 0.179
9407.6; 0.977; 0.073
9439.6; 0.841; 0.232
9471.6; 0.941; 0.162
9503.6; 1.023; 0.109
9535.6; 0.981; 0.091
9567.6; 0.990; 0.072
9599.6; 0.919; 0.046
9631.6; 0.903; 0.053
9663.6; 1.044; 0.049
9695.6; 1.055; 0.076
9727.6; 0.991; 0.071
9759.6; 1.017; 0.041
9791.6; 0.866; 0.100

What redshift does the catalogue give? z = 0.63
